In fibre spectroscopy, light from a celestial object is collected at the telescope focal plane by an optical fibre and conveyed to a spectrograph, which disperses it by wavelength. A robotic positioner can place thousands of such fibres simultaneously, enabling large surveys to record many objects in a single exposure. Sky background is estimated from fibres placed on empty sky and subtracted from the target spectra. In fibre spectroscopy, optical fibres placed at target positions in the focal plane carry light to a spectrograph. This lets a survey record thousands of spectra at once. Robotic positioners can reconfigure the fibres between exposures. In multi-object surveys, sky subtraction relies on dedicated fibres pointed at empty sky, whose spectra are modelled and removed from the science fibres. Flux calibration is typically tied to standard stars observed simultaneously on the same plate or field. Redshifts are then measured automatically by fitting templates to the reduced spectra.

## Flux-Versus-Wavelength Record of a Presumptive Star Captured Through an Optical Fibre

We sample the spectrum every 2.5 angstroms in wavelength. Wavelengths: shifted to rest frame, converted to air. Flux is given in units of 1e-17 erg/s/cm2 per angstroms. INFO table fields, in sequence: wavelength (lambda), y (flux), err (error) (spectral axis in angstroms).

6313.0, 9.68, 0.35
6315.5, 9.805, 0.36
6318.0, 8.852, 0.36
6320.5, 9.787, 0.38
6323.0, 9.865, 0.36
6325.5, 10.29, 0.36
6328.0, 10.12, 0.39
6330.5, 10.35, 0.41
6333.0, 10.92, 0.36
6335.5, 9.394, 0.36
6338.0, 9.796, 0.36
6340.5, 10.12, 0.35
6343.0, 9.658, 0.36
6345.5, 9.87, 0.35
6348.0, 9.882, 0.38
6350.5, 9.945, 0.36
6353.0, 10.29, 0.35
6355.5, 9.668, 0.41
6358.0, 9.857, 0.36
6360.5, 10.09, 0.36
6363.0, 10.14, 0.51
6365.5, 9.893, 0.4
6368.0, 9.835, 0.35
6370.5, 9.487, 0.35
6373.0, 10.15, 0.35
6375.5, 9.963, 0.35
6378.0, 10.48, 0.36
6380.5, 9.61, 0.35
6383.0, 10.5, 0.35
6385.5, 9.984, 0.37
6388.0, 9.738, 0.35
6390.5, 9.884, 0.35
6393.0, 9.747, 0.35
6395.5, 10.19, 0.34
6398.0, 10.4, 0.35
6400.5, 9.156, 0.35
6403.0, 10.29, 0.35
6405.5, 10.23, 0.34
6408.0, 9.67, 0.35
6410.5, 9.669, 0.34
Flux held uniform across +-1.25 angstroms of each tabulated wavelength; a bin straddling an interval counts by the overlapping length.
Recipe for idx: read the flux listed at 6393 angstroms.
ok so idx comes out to 9.747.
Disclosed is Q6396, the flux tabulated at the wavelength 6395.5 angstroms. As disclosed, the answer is 10.19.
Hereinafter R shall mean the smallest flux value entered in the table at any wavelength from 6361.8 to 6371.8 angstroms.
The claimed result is 9.487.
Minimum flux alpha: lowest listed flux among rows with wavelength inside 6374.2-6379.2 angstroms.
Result 9.963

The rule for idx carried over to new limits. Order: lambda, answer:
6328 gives 10.12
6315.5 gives 9.805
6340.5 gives 10.12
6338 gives 9.796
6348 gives 9.882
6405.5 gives 10.23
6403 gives 10.29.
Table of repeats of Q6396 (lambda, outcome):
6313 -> 9.68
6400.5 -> 9.156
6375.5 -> 9.963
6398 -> 10.4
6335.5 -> 9.394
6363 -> 10.14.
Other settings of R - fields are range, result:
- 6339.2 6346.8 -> 9.658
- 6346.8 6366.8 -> 9.668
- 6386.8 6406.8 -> 9.156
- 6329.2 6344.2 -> 9.394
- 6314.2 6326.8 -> 8.852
